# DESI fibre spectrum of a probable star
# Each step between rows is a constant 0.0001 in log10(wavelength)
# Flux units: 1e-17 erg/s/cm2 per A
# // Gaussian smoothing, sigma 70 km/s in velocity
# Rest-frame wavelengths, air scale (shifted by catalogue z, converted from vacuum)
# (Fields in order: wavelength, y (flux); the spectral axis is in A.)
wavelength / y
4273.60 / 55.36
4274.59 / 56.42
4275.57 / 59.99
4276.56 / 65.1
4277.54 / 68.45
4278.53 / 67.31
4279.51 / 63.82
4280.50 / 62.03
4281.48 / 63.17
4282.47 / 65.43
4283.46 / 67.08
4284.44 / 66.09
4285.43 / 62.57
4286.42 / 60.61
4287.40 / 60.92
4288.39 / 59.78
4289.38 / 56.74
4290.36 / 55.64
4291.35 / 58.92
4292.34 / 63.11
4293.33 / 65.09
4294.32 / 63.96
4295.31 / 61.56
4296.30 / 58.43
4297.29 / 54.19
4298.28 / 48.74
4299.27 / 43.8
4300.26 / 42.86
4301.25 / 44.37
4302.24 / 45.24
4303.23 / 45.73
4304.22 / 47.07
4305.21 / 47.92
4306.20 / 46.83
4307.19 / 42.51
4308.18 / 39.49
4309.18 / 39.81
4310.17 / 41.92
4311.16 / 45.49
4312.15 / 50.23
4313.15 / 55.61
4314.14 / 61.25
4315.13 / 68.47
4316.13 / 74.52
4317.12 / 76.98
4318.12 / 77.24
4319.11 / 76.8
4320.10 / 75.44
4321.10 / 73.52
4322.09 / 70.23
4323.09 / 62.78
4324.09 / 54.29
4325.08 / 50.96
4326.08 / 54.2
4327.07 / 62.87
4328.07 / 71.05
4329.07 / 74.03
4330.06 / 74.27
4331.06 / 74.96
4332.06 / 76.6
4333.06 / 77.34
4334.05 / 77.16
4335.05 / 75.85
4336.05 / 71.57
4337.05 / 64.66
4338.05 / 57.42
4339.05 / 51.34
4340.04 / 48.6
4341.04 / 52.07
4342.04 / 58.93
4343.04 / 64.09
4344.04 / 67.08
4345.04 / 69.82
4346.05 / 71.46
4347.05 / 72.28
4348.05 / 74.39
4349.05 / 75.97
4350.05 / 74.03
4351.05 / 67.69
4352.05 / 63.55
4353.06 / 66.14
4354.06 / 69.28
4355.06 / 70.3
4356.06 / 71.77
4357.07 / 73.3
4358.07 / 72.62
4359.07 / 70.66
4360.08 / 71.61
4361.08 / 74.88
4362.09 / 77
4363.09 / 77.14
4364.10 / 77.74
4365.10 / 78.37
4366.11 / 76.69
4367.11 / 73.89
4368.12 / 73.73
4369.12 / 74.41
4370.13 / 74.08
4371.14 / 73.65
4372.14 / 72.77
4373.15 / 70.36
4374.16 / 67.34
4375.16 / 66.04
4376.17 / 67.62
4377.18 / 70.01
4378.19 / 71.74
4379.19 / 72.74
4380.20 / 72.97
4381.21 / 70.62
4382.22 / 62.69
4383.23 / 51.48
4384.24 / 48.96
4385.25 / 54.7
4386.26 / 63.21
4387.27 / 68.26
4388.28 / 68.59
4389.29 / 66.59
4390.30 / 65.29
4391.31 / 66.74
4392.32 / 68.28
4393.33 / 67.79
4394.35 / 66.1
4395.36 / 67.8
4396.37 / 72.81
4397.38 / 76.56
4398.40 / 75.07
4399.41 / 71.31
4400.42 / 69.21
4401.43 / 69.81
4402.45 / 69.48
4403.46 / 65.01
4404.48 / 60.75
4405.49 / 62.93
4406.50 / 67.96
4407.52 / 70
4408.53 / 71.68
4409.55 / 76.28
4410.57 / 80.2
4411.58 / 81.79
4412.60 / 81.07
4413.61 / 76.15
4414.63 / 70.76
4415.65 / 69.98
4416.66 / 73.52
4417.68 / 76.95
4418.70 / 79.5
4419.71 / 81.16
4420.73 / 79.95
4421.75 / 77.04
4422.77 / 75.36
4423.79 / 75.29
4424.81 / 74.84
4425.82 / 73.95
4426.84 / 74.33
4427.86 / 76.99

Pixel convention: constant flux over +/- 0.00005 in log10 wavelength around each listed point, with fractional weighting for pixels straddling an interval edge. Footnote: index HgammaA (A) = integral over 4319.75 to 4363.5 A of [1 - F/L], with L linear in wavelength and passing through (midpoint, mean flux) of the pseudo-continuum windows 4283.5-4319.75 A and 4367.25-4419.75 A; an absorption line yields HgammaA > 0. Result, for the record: -4.4 A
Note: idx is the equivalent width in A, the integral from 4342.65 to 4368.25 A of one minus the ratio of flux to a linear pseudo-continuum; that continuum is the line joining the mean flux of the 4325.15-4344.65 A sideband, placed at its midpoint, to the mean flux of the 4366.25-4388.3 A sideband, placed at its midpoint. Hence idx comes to -2.1 A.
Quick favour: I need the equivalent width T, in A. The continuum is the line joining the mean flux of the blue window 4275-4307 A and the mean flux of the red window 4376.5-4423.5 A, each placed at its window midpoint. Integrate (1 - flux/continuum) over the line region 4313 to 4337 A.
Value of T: -3.2 A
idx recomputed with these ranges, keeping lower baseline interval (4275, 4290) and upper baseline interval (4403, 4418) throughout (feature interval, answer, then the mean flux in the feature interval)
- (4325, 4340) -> -0.2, 67.5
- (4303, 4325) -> 2.5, 58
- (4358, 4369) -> -1.0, 75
